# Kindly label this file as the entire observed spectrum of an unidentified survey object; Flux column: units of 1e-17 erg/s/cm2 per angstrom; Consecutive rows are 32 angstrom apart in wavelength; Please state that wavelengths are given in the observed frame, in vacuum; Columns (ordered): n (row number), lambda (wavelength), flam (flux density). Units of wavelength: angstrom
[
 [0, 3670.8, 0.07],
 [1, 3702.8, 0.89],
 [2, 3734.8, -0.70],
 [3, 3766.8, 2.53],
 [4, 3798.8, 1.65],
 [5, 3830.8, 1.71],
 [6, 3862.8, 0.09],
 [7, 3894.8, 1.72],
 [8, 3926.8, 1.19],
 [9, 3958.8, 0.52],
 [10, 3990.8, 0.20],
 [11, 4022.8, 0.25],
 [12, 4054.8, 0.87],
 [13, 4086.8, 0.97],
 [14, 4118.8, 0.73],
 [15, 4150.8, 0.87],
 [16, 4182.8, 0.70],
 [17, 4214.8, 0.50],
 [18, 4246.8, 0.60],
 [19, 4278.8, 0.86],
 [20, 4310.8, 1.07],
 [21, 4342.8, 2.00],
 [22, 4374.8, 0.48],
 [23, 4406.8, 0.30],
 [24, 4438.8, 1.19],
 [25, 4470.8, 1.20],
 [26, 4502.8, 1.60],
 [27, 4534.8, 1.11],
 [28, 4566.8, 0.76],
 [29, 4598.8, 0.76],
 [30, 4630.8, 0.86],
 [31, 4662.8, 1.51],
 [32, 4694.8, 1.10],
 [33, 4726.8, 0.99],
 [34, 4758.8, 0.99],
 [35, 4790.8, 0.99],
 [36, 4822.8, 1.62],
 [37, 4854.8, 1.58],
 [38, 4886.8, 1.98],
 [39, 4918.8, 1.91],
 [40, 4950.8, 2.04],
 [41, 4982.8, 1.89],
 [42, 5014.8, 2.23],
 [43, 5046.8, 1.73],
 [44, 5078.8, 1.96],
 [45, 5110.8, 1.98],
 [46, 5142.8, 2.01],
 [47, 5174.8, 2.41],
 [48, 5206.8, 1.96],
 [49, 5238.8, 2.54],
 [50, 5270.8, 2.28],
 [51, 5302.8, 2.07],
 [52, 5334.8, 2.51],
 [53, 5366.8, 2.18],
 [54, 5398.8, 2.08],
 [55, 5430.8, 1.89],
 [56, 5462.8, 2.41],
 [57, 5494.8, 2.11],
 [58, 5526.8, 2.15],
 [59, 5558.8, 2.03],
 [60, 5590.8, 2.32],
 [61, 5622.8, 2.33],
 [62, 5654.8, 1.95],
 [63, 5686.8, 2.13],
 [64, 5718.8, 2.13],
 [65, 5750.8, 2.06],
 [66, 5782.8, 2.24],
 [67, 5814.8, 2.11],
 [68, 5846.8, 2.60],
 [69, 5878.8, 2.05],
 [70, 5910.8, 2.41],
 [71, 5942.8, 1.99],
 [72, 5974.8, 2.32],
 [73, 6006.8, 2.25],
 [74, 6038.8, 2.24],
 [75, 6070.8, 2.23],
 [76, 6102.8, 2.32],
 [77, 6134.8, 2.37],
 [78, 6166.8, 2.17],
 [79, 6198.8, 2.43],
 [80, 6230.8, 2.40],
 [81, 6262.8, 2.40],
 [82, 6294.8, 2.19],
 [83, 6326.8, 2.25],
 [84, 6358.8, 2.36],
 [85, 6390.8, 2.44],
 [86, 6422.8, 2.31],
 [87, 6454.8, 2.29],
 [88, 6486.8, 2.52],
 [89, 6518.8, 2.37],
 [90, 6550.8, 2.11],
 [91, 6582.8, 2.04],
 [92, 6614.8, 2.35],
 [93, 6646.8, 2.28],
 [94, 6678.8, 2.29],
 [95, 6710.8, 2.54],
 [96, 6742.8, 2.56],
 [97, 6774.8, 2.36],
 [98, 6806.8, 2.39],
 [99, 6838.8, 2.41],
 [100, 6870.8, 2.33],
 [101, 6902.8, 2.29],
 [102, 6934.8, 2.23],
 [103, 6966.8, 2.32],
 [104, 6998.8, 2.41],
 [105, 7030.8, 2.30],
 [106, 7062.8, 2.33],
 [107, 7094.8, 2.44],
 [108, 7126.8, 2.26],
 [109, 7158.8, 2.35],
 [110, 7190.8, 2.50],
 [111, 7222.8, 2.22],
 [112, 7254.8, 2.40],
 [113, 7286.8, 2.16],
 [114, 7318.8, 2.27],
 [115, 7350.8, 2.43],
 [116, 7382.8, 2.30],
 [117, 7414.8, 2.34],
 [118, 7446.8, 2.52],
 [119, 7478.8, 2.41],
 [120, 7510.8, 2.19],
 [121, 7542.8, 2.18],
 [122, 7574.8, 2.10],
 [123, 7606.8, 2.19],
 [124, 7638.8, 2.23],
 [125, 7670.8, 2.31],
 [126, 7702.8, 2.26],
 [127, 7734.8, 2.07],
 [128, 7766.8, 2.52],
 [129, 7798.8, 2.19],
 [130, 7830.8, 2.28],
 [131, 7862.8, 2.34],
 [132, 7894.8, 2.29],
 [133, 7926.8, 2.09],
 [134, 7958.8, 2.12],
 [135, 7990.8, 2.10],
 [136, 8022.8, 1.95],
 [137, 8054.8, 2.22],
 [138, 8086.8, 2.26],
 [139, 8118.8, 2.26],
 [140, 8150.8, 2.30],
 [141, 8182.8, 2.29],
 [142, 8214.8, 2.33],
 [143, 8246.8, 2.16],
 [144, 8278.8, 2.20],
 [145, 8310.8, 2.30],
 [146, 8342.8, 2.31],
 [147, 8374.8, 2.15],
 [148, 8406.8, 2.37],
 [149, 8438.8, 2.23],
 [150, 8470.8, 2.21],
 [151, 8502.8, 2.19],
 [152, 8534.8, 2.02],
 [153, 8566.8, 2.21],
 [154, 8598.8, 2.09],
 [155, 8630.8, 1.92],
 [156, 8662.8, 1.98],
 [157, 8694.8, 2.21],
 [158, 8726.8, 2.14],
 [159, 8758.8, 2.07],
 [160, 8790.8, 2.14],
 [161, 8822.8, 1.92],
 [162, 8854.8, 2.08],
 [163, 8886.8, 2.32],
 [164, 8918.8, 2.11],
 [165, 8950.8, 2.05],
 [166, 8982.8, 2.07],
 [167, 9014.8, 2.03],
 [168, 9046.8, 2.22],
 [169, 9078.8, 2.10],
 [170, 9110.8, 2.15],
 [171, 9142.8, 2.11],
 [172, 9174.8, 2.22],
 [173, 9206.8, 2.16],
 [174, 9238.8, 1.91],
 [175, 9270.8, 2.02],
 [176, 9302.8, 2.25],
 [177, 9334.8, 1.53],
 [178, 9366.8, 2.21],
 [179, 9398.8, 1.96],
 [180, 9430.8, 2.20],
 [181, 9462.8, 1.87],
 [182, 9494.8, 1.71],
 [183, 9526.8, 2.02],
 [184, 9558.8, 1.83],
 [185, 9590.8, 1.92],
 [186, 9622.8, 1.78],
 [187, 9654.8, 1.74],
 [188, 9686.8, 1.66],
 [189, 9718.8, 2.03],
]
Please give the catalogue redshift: 0.11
